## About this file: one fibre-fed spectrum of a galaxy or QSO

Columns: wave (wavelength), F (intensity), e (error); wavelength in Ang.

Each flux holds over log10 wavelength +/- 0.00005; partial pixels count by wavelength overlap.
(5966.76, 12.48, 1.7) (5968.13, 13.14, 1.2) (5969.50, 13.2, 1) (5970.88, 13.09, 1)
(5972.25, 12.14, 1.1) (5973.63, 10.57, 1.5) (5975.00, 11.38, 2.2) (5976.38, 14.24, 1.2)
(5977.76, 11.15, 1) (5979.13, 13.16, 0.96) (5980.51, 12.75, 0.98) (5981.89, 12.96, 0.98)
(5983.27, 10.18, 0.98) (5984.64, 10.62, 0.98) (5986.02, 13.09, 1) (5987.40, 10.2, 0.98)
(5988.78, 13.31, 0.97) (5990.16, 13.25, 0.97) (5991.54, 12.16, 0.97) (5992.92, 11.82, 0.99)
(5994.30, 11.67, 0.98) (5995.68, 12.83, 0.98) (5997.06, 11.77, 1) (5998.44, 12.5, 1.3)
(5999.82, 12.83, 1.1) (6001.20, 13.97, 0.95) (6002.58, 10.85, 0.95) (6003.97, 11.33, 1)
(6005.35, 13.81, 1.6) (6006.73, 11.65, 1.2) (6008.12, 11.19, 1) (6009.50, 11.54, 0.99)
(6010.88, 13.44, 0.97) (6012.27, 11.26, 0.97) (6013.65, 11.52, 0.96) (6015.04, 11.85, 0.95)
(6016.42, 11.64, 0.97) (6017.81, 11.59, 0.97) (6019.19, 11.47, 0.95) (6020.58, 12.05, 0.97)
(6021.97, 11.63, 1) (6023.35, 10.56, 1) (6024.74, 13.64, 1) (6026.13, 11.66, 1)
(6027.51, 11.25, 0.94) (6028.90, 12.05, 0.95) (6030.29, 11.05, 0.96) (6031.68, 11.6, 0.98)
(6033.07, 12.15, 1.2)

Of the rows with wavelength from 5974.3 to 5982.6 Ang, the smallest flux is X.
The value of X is 11.15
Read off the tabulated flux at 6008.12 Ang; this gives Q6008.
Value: 11.19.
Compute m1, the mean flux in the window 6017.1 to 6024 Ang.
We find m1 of 11.5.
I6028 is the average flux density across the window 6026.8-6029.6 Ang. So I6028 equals 11.7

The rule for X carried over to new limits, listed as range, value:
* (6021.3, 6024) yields 10.56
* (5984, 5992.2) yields 10.2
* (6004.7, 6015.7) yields 11.19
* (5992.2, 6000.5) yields 11.67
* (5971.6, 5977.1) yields 10.57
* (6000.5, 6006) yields 10.85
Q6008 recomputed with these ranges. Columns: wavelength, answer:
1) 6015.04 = 11.85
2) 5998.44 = 12.5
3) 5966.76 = 12.48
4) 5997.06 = 11.77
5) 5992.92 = 11.82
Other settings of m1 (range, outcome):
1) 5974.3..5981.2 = 12.5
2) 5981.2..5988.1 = 11.4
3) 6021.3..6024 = 11.1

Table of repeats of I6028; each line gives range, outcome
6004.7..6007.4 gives 12.7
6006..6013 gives 11.8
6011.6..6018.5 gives 11.6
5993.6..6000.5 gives 12.3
